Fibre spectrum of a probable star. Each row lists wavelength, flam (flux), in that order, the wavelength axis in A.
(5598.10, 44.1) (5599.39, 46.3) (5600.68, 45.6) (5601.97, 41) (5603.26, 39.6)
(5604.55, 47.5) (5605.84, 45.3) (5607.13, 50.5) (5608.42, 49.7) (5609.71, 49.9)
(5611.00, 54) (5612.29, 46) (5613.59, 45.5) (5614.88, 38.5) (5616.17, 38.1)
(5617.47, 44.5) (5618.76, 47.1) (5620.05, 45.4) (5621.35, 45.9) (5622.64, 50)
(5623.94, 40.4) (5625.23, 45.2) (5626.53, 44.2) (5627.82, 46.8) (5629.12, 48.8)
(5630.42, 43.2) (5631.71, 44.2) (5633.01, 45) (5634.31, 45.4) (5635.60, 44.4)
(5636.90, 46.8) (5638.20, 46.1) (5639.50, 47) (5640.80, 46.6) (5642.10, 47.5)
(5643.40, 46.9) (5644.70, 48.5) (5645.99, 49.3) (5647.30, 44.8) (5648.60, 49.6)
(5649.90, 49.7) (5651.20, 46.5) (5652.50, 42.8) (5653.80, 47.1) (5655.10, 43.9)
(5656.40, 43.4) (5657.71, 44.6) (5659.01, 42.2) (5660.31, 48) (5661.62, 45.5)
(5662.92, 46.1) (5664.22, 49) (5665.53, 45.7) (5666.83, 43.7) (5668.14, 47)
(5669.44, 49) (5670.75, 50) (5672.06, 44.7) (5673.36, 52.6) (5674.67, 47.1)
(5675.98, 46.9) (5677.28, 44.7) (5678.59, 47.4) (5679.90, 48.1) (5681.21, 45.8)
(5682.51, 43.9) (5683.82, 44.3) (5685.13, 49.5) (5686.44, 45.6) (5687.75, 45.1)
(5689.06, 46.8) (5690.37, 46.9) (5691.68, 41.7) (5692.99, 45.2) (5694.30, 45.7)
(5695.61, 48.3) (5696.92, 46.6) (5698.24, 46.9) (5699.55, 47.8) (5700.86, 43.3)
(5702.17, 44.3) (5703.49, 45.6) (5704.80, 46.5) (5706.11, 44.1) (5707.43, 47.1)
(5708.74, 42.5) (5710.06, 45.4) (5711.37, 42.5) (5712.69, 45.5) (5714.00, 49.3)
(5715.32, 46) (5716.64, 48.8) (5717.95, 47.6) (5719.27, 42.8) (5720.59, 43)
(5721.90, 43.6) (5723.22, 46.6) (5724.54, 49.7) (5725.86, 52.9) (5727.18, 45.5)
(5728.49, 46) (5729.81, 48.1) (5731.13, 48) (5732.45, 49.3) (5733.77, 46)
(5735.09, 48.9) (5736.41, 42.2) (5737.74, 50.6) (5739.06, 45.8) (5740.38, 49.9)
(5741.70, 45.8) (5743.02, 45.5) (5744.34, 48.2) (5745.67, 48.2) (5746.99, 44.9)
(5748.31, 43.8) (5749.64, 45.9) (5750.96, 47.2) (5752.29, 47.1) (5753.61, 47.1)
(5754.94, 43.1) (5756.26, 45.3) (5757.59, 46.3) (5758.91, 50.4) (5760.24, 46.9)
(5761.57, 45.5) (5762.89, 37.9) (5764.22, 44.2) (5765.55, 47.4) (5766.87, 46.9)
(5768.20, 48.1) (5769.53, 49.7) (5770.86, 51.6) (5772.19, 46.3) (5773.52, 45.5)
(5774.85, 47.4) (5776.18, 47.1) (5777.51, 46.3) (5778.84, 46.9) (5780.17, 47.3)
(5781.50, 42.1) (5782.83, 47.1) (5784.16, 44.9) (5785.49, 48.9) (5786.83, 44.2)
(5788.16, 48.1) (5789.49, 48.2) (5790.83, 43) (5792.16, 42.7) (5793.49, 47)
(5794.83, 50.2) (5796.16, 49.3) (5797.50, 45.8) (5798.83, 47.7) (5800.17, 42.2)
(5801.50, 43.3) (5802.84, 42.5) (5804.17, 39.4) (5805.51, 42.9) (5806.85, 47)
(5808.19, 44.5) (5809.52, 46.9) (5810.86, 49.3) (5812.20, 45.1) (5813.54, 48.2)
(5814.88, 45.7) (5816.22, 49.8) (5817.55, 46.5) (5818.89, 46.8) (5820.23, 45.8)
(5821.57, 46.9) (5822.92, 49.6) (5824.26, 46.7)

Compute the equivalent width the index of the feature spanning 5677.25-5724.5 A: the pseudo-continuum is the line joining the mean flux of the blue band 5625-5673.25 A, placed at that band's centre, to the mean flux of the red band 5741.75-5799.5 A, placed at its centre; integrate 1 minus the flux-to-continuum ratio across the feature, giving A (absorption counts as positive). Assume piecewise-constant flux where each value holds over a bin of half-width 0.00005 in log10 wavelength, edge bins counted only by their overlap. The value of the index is 0.60 A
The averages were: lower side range 46.3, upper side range 46.4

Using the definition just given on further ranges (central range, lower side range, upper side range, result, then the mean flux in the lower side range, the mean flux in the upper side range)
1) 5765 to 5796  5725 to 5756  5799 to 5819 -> -0.6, 47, 45.4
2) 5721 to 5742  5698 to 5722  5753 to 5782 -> -0.7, 45.4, 46.4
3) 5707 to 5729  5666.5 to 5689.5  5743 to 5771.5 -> 0.2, 46.8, 46.4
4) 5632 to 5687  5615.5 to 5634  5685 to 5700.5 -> -1.1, 44.9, 46.2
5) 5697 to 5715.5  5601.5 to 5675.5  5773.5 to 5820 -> 0.2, 46.1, 46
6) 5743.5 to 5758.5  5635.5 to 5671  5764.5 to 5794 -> 0.1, 46.5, 46.6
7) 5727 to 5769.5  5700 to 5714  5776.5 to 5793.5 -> -1.0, 45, 45.9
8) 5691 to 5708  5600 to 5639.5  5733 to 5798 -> 0.2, 45.5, 46.5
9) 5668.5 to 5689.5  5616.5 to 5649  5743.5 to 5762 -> -0.4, 46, 46.4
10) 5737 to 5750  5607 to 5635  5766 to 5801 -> -0.1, 45.8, 46.7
